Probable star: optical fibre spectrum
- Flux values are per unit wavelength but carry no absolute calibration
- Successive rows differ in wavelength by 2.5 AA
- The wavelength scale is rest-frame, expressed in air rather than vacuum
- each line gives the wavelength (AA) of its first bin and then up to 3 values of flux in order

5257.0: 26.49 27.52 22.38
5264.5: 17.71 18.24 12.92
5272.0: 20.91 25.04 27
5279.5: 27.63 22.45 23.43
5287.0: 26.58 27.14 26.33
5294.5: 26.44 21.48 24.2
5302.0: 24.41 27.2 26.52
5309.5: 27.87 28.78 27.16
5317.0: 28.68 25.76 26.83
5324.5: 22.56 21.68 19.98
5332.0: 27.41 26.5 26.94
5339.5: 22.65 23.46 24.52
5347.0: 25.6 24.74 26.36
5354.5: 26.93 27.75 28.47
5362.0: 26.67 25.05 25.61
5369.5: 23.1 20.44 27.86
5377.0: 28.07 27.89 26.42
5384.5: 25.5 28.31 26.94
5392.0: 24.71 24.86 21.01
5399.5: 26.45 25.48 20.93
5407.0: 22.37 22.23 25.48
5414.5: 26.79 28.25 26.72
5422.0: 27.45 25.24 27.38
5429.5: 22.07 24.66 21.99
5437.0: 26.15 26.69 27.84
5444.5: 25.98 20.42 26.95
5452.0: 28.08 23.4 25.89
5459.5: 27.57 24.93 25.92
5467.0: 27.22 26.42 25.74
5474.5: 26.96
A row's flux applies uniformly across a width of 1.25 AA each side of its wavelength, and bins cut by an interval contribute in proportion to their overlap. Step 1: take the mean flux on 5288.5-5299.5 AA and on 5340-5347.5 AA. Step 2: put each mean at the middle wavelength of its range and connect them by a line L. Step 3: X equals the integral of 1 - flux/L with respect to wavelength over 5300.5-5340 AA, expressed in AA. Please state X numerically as -1.7 AA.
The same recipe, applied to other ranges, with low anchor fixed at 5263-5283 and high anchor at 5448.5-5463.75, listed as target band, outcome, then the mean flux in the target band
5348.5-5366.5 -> -2.2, 26.6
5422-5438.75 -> 0.4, 24.9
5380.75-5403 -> -0.9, 25.5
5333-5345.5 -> -0.9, 24.9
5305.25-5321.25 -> -3.5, 27.4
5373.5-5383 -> -1.4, 27.6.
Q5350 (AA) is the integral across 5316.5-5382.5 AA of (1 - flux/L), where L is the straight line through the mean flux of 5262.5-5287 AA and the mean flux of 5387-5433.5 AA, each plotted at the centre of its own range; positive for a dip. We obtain -5.0 AA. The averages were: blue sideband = 22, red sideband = 25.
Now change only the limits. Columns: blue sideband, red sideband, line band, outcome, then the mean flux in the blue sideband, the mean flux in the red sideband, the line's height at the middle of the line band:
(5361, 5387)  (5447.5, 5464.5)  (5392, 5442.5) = 1.7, 25.8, 25.9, 25.8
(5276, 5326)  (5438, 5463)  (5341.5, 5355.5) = 0.3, 25.9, 25.8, 25.9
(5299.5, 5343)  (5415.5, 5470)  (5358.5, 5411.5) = 1.0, 25.5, 25.8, 25.7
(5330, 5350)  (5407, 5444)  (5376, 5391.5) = -1.1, 25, 25.5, 25.3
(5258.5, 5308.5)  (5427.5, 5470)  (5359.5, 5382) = -1.0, 23.8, 25.4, 24.7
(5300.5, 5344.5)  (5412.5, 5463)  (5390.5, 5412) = 1.7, 25.5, 25.7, 25.7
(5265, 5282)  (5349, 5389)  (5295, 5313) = -2.0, 21.8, 26.2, 23.2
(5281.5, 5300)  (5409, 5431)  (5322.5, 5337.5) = 0.6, 24.9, 25.8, 25.2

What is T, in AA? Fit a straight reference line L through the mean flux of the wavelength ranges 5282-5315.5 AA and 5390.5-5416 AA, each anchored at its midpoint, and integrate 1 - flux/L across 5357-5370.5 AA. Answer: -0.7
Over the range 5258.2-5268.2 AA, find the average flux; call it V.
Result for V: 21.5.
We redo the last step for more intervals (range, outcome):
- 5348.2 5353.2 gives 25.5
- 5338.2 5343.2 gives 23.1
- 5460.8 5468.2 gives 26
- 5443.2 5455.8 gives 25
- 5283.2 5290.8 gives 25.7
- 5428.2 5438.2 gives 23.7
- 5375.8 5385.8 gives 27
